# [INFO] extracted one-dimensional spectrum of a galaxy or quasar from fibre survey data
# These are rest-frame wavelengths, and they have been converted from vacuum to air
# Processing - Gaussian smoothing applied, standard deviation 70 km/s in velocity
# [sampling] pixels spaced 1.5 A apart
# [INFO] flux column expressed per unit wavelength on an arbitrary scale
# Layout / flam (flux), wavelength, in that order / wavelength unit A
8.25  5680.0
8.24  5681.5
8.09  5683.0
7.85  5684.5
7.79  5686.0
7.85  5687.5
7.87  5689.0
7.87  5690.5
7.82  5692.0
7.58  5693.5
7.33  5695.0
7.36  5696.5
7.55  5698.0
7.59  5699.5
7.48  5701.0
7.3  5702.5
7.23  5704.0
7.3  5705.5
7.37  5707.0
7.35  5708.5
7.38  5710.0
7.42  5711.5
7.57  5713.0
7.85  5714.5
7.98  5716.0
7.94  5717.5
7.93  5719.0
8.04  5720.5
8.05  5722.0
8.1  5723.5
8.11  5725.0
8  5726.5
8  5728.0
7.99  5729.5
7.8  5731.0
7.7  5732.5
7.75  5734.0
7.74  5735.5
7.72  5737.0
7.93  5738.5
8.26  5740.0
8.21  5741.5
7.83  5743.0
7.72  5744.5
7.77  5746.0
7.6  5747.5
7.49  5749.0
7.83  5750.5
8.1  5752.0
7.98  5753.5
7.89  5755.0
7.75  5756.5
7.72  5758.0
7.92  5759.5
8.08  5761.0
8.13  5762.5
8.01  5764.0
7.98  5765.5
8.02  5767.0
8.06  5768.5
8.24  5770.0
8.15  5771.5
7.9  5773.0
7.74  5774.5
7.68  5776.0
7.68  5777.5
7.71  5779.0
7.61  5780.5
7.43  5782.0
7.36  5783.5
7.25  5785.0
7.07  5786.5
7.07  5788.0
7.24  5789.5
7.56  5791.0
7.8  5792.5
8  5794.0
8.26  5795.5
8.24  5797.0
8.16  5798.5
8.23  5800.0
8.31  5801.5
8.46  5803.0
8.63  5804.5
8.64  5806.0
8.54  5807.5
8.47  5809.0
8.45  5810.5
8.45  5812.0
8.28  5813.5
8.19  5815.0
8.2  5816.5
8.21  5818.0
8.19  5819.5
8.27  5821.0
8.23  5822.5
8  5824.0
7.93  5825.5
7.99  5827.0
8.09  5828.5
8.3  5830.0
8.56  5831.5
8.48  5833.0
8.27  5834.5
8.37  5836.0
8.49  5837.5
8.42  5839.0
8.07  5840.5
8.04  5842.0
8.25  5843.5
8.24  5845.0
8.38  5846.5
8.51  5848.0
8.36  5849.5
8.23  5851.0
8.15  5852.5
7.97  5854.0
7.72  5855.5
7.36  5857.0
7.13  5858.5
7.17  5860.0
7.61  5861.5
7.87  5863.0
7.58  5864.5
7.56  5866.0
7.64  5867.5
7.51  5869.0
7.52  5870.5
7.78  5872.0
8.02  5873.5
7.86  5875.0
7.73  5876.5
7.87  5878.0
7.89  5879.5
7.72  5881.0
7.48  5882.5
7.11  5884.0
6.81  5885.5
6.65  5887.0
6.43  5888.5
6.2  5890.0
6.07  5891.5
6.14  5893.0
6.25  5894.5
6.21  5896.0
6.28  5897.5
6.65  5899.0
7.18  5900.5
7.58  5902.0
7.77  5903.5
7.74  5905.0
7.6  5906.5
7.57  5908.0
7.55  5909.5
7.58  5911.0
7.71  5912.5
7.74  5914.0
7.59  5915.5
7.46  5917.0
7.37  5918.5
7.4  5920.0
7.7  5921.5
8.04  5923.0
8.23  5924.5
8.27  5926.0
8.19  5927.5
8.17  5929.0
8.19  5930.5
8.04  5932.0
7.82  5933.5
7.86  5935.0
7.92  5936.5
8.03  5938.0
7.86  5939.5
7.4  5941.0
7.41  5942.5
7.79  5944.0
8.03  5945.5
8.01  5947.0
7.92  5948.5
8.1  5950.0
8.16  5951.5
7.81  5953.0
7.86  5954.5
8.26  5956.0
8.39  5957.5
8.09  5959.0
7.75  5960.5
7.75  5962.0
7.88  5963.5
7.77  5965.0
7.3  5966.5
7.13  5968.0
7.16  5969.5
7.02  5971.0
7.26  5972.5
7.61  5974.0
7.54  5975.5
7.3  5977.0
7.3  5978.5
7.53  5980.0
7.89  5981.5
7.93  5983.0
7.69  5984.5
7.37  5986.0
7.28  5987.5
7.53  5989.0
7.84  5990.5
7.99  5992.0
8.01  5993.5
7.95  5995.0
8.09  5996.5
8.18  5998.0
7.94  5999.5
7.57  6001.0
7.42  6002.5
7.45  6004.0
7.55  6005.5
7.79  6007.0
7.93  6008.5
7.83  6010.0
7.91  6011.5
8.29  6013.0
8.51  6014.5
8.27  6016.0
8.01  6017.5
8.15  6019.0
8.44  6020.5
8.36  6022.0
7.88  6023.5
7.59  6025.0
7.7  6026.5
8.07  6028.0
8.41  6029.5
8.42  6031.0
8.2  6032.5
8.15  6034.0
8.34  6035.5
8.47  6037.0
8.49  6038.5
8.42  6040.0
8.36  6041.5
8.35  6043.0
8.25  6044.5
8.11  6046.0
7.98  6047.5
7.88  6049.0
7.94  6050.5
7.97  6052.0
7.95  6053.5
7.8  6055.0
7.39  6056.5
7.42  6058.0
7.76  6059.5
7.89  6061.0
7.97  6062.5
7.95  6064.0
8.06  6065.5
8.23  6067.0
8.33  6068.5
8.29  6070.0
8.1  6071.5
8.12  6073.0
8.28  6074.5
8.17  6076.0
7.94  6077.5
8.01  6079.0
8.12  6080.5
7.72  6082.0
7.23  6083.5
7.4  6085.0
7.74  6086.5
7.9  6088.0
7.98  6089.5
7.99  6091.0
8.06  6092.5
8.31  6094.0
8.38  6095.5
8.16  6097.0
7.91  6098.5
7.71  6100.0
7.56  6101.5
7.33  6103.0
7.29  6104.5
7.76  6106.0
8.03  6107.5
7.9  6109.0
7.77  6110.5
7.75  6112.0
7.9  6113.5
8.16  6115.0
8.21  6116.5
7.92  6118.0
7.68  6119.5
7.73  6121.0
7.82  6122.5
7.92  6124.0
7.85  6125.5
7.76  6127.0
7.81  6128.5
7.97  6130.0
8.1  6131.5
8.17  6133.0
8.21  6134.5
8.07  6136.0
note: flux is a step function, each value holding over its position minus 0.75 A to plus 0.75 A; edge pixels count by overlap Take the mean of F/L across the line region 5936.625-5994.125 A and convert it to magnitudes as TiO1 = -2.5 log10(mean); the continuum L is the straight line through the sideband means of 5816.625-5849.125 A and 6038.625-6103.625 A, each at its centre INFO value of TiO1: 0.05 mag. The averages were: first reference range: 8.25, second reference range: 7.97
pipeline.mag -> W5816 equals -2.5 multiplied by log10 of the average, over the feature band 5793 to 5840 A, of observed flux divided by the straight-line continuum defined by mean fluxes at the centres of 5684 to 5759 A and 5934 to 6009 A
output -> -0.07 mag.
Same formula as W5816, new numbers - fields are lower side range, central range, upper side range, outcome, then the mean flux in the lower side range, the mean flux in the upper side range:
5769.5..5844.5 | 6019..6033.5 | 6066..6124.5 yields -0.02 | 8.06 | 7.92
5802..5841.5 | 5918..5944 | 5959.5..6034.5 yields 0.02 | 8.31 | 7.8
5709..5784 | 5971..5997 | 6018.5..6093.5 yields 0.05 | 7.86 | 8.04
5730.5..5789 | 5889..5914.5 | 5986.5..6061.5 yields 0.13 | 7.79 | 7.99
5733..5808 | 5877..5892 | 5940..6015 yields 0.11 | 7.89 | 7.75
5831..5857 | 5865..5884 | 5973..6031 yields 0.06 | 8.24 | 7.85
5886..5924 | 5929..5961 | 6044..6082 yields -0.08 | 7.14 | 7.99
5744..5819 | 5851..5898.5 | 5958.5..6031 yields 0.09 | 7.95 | 7.78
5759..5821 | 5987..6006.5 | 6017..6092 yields 0.04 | 7.99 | 8.03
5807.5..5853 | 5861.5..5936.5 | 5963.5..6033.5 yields 0.09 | 8.27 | 7.79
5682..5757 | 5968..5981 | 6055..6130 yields 0.07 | 7.76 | 7.89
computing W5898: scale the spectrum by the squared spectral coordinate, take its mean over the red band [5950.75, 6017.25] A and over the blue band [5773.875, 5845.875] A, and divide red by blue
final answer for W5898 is 1.0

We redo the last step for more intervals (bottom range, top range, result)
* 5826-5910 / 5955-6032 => 1.07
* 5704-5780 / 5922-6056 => 1.10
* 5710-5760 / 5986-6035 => 1.11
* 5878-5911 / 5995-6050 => 1.20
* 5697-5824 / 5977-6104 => 1.11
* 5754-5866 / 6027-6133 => 1.09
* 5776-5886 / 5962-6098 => 1.06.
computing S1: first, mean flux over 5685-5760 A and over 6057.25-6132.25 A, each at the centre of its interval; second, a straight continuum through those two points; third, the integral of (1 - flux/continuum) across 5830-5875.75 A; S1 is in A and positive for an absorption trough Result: -1.0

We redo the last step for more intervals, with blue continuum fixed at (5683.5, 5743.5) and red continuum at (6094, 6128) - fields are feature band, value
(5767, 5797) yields 0.3 A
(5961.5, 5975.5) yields 0.7 A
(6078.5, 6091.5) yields 0.1 A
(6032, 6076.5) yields -1.4 A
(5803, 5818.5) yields -1.3 A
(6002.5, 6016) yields -0.1 A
